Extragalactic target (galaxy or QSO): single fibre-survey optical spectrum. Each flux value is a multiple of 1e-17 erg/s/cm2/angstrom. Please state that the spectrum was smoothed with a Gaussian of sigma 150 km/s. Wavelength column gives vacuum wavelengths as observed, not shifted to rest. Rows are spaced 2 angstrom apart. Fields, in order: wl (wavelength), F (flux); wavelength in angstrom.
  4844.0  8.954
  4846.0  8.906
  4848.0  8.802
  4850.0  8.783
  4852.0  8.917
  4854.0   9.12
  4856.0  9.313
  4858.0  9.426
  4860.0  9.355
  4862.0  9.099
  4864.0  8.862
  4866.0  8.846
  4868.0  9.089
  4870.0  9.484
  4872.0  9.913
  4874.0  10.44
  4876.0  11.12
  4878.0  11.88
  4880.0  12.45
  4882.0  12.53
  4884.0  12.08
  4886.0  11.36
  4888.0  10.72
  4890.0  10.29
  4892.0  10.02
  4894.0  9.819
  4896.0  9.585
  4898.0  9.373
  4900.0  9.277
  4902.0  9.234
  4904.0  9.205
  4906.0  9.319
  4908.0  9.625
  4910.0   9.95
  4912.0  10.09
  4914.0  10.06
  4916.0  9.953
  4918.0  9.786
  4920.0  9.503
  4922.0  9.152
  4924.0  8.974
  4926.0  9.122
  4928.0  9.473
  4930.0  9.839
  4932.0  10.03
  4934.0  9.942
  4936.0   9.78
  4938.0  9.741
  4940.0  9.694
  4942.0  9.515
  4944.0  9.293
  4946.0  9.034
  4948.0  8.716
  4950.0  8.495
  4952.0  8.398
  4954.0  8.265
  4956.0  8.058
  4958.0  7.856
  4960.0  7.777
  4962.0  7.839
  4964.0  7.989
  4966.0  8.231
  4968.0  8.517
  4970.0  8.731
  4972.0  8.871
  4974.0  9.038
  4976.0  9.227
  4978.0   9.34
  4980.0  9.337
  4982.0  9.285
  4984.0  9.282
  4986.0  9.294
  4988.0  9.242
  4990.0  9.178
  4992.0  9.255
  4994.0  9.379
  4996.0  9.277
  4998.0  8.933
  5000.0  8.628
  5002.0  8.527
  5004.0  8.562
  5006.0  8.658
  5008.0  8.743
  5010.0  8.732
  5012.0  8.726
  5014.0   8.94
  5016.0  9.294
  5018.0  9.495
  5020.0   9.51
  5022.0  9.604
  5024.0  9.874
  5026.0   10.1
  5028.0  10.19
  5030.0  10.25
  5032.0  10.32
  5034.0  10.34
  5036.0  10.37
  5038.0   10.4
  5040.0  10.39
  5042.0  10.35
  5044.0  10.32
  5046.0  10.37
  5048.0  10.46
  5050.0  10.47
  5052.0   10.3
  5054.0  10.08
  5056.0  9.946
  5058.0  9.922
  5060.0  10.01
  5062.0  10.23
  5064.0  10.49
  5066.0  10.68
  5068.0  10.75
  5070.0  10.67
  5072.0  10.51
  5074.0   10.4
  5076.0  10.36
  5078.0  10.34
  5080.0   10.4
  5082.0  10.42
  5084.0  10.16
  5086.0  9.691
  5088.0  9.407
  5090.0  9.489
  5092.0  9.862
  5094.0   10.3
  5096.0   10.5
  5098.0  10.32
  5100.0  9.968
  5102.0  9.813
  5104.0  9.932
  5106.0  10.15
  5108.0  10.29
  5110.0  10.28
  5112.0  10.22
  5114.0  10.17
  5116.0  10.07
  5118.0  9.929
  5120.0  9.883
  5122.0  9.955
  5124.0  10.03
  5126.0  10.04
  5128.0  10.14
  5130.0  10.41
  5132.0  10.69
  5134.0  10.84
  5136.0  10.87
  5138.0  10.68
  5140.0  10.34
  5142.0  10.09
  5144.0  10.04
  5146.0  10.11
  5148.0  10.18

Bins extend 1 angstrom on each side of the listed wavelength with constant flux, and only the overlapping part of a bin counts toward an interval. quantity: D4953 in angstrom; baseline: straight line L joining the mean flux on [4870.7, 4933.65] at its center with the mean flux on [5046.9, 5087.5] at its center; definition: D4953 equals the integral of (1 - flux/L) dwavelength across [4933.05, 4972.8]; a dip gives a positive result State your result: 5.7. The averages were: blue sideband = 10.1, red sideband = 10.3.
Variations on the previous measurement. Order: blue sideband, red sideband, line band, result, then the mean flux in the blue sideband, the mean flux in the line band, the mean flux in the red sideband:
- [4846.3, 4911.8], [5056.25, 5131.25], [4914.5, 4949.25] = 1.63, 9.91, 9.5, 10.2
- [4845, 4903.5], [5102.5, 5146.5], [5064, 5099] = -0.27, 9.93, 10.3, 10.2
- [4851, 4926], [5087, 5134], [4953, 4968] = 2.91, 9.91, 8.04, 10.1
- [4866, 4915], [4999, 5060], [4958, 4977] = 2.92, 10.3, 8.44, 9.73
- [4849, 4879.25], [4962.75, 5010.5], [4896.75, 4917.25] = -0.54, 9.6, 9.61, 8.92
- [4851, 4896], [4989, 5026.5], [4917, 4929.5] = 0.54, 10.2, 9.36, 9.11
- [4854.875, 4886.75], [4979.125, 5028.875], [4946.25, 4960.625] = 2.01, 10.3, 8.28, 9.2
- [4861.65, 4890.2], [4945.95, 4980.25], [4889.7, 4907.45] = 0.89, 10.6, 9.54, 8.51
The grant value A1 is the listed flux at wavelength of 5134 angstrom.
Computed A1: 10.84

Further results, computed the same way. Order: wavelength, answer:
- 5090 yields 9.489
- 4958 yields 7.856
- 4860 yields 9.355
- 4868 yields 9.089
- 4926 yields 9.122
